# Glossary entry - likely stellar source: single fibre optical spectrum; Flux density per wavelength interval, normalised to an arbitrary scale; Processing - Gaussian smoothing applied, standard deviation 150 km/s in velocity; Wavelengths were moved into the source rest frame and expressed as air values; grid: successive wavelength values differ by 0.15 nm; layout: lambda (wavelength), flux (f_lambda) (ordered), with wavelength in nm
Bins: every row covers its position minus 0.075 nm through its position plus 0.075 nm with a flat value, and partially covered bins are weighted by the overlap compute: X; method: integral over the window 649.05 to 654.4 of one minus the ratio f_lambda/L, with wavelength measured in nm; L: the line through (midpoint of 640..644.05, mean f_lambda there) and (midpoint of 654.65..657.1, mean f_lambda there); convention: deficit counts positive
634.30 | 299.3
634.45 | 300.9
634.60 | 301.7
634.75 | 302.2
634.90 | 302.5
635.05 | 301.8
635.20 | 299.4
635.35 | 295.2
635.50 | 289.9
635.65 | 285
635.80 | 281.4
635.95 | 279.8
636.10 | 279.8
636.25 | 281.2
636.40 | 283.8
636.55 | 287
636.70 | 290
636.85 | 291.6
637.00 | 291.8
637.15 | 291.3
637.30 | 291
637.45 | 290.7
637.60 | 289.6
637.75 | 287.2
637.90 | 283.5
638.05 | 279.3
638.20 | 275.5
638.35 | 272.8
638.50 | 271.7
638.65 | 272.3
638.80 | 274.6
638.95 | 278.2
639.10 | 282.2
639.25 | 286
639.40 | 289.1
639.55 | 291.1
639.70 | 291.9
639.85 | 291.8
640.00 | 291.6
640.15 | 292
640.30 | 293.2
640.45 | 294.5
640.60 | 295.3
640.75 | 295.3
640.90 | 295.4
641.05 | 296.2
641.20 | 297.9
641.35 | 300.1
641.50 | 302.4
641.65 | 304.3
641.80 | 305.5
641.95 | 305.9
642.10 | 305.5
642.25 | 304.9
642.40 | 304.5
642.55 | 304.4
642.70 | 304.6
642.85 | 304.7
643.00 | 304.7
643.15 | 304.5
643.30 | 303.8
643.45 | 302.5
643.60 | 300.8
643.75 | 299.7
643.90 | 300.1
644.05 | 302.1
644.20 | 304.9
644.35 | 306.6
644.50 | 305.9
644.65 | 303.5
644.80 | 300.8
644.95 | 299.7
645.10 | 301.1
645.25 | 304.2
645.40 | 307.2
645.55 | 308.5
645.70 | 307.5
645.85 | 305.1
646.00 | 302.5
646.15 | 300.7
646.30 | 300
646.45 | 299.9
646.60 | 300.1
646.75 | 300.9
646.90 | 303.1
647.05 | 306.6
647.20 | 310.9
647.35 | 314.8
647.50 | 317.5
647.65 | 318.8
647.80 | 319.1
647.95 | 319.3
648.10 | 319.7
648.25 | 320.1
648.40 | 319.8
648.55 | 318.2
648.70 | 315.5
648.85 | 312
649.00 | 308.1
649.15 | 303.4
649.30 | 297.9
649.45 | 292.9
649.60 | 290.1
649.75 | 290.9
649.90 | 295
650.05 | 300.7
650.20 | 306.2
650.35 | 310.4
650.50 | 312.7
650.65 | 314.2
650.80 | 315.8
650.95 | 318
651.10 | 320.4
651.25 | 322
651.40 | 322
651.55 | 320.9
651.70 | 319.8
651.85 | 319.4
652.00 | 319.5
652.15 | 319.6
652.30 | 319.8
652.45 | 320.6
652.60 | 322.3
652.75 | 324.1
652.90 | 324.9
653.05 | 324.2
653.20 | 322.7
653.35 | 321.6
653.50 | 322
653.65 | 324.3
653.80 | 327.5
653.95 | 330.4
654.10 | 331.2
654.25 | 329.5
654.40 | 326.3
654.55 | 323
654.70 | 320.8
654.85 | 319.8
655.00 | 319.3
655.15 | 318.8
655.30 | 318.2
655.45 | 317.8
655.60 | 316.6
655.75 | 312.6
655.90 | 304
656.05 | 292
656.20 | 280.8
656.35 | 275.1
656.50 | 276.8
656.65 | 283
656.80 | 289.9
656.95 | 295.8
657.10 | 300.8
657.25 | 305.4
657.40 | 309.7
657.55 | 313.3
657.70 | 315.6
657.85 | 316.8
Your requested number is -0.251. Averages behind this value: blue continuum 301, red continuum 302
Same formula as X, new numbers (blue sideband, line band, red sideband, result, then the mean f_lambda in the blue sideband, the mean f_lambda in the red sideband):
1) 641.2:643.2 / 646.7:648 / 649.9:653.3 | 0.00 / 304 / 318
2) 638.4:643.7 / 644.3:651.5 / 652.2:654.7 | 0.08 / 295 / 324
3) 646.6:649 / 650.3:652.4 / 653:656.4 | -0.02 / 314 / 317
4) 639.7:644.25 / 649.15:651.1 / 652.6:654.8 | 0.08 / 300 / 325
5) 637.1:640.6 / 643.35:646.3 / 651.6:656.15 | -0.04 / 285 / 320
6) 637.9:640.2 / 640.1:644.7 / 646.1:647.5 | -0.15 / 283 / 305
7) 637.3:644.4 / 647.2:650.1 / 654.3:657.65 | -0.09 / 294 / 306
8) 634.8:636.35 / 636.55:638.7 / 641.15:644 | 0.07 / 290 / 303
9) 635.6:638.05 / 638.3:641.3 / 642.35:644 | 0.06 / 286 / 303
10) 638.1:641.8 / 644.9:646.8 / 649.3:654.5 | 0.00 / 289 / 317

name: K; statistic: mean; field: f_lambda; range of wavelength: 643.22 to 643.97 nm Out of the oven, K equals 301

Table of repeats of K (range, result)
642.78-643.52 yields 304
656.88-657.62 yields 305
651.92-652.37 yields 320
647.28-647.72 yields 317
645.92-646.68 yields 301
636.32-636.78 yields 287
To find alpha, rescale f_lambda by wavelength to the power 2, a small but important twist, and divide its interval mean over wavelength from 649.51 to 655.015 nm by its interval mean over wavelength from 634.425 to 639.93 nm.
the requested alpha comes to 1.16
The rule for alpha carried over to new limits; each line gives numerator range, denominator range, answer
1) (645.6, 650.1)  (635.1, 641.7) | 1.10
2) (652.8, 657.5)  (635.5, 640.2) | 1.16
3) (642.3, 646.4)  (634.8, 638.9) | 1.09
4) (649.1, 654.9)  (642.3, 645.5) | 1.07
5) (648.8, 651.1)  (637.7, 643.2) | 1.07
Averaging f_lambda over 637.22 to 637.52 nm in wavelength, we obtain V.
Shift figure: 291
